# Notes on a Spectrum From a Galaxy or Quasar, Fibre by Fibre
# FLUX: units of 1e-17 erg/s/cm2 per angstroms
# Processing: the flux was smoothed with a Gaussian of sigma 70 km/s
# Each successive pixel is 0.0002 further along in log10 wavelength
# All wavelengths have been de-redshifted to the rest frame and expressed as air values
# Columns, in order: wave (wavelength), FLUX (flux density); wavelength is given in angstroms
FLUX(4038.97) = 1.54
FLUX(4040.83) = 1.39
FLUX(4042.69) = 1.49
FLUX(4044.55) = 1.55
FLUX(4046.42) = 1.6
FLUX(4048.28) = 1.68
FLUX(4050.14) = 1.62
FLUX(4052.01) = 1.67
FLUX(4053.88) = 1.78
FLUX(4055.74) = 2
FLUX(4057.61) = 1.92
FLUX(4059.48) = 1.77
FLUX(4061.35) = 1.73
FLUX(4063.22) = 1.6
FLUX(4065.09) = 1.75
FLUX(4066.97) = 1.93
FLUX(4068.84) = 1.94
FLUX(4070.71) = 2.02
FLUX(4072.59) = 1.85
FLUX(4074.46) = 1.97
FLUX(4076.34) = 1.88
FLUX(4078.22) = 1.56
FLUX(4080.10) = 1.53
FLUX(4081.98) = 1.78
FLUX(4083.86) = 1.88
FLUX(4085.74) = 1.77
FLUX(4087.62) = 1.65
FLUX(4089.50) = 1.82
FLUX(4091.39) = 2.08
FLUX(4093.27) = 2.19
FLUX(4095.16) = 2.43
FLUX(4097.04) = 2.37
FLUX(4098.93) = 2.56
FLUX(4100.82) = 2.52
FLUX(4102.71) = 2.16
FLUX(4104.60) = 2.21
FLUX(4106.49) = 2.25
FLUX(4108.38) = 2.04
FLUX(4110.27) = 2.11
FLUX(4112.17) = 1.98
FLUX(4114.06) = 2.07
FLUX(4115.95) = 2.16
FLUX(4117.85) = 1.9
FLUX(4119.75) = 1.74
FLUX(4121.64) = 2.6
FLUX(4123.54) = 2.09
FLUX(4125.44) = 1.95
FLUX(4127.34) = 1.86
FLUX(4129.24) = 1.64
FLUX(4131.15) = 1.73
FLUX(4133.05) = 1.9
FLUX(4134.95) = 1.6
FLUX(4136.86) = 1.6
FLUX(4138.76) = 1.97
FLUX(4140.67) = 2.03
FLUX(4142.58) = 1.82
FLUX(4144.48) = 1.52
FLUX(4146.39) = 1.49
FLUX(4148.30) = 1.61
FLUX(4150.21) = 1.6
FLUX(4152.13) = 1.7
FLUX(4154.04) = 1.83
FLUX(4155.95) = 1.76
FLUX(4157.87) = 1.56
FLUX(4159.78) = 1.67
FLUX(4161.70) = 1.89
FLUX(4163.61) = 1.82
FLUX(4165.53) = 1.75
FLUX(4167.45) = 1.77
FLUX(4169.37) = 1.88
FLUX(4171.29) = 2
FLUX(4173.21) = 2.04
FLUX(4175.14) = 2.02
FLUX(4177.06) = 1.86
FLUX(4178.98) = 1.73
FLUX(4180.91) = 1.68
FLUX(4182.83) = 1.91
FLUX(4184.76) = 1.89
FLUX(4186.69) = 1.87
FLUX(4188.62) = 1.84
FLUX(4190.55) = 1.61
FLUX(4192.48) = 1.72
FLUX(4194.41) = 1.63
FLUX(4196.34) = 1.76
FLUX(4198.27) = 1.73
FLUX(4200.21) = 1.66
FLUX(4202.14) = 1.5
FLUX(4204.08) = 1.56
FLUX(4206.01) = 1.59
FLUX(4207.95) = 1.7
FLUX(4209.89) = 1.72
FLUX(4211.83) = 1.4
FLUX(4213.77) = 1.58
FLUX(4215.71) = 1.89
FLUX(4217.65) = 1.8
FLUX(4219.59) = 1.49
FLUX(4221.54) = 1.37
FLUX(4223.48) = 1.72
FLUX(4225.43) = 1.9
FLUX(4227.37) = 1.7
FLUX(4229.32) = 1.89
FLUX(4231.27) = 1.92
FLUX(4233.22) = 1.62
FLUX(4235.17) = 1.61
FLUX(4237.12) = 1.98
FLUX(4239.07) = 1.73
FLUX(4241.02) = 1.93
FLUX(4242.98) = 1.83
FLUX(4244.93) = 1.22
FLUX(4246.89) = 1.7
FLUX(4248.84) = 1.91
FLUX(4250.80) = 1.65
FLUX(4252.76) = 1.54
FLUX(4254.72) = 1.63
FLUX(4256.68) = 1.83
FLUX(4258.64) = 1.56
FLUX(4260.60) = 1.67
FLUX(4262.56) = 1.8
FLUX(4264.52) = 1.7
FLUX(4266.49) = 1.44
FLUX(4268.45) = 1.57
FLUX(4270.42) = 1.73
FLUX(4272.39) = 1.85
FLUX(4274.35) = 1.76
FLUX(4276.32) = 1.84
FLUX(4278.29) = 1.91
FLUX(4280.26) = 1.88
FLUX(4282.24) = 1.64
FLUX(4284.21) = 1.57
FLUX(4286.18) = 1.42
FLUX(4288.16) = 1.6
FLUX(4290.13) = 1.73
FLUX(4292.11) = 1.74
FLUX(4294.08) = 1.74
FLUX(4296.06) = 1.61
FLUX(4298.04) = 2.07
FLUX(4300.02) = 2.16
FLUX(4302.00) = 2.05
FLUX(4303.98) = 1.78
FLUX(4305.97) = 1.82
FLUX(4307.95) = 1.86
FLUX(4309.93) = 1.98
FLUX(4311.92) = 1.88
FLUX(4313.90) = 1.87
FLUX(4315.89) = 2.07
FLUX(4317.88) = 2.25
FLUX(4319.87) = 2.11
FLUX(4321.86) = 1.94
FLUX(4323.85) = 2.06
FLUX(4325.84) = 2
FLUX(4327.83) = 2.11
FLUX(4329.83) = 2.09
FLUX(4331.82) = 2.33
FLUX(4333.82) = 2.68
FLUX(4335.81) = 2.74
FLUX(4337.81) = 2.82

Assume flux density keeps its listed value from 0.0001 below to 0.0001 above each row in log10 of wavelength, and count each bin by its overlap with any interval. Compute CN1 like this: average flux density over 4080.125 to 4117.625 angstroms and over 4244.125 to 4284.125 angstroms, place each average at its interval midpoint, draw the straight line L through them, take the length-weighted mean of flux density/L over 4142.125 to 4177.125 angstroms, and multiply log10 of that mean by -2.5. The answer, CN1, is 0.103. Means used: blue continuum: 2.09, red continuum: 1.69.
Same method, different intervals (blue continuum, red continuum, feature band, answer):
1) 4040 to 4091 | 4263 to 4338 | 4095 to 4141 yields -0.15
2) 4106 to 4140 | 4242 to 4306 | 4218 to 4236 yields 0.06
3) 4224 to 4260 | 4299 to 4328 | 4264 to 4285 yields 0.08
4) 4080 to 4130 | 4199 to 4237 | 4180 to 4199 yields 0.00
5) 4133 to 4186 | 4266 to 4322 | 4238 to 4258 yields 0.07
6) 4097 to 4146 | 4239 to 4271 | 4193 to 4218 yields 0.09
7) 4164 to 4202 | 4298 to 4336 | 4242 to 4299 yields 0.17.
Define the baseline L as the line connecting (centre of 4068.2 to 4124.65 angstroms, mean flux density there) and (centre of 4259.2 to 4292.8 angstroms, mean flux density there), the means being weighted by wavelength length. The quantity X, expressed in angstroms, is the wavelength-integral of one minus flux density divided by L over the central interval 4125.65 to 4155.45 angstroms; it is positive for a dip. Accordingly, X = 3.4 angstroms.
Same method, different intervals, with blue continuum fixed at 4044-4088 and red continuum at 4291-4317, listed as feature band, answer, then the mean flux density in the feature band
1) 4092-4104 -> -3.8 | 2.36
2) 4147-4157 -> 0.7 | 1.69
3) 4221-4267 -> 3.9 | 1.71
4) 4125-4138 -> 0.4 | 1.75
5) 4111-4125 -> -2.1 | 2.07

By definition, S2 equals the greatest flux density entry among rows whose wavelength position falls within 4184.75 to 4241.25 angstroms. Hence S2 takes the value 1.98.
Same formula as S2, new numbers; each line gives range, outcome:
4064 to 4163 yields 2.6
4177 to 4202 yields 1.91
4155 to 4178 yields 2.04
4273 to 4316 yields 2.16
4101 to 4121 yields 2.25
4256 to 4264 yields 1.83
